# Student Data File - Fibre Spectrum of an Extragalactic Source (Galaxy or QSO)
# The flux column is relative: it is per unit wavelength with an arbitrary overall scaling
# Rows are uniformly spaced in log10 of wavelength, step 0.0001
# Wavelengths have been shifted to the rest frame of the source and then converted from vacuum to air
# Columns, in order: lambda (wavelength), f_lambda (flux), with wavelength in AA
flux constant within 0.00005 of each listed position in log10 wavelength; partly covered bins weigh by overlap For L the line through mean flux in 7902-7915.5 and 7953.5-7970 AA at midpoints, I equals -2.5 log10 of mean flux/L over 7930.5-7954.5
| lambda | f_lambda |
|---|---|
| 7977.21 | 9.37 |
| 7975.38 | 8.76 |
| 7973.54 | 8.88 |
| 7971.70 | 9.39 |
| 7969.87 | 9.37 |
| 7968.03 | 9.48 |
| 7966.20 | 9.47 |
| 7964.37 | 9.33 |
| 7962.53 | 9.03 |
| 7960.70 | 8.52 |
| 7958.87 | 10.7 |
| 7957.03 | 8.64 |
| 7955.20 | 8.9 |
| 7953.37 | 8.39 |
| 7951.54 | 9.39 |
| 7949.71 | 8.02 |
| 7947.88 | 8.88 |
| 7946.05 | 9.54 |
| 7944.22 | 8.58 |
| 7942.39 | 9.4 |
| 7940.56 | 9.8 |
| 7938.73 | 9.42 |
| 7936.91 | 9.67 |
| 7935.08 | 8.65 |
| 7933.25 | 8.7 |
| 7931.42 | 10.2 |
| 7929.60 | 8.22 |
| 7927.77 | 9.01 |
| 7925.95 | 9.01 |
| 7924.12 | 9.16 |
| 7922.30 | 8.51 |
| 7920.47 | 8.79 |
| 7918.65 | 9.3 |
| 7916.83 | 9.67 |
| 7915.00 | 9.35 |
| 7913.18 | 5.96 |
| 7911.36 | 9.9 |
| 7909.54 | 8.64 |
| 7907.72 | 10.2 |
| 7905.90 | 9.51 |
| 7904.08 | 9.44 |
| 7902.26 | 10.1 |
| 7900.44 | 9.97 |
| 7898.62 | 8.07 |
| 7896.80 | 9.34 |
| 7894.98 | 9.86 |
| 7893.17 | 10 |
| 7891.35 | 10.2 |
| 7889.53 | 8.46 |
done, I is 0.01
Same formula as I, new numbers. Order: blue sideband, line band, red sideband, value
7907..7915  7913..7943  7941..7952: -0.03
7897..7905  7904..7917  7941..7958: 0.03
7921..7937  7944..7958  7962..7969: 0.05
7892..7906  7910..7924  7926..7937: 0.05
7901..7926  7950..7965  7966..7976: 0.02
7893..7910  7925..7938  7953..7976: 0.03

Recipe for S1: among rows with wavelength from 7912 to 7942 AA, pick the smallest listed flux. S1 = 5.96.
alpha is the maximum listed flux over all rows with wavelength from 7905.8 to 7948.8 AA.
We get 10.2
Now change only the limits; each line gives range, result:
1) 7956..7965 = 10.7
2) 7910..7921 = 9.9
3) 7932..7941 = 9.8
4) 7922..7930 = 9.16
